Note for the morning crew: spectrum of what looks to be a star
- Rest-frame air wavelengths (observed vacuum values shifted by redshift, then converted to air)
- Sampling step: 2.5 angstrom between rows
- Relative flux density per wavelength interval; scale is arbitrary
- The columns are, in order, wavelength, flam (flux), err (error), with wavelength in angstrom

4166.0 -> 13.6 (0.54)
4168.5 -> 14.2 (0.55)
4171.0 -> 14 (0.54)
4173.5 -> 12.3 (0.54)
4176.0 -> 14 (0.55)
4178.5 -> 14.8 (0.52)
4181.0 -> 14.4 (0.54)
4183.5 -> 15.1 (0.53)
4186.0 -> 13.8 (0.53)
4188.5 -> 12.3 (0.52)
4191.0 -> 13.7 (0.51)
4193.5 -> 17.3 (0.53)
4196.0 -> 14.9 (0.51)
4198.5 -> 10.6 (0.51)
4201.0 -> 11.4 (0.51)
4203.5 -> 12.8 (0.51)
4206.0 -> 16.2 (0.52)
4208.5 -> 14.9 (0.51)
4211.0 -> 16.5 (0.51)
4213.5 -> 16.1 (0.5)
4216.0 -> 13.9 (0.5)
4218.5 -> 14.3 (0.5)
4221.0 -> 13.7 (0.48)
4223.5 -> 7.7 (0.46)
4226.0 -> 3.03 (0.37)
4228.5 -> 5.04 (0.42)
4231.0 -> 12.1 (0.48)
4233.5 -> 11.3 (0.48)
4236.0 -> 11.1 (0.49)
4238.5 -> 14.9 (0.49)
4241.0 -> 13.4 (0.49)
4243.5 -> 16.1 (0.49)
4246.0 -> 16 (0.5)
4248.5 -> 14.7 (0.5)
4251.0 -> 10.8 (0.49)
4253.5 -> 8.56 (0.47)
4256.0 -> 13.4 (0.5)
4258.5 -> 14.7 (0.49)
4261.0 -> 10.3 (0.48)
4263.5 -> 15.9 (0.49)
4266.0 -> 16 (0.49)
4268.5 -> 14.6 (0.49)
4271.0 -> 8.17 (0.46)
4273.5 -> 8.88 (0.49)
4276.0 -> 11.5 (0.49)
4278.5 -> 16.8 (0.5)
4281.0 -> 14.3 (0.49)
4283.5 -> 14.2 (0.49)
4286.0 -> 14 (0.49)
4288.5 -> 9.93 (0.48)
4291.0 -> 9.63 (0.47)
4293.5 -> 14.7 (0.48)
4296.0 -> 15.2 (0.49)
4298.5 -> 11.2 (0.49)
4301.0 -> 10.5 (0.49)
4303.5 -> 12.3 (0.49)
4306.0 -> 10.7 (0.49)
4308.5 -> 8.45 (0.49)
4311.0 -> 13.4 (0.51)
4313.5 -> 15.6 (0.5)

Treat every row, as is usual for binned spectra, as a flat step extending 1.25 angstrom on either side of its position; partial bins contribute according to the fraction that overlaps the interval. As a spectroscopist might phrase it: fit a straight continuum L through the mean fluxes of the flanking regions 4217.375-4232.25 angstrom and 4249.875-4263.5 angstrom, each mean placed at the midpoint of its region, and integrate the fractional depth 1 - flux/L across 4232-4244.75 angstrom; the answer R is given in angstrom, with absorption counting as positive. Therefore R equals -3.5 angstrom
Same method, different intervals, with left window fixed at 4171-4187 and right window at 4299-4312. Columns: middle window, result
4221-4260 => 2.98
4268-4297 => -2.55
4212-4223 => -0.78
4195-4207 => 0.40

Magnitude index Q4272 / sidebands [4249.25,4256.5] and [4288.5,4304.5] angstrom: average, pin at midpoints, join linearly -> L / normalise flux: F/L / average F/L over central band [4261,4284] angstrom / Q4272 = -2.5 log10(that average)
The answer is -0.15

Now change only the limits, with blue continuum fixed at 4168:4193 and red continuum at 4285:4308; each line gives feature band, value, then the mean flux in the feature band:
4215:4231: 0.33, 9.74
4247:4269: -0.05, 13.2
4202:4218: -0.12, 15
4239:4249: -0.18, 15.1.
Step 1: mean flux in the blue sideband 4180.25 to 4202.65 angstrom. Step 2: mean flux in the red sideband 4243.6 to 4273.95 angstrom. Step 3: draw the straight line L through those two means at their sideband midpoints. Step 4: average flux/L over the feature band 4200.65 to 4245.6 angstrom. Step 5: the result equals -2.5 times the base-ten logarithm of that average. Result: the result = 0.06 mag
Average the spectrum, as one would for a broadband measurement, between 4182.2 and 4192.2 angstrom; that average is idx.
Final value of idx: 13.7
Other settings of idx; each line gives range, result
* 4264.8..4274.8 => 11.9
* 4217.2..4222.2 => 14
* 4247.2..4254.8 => 11.4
